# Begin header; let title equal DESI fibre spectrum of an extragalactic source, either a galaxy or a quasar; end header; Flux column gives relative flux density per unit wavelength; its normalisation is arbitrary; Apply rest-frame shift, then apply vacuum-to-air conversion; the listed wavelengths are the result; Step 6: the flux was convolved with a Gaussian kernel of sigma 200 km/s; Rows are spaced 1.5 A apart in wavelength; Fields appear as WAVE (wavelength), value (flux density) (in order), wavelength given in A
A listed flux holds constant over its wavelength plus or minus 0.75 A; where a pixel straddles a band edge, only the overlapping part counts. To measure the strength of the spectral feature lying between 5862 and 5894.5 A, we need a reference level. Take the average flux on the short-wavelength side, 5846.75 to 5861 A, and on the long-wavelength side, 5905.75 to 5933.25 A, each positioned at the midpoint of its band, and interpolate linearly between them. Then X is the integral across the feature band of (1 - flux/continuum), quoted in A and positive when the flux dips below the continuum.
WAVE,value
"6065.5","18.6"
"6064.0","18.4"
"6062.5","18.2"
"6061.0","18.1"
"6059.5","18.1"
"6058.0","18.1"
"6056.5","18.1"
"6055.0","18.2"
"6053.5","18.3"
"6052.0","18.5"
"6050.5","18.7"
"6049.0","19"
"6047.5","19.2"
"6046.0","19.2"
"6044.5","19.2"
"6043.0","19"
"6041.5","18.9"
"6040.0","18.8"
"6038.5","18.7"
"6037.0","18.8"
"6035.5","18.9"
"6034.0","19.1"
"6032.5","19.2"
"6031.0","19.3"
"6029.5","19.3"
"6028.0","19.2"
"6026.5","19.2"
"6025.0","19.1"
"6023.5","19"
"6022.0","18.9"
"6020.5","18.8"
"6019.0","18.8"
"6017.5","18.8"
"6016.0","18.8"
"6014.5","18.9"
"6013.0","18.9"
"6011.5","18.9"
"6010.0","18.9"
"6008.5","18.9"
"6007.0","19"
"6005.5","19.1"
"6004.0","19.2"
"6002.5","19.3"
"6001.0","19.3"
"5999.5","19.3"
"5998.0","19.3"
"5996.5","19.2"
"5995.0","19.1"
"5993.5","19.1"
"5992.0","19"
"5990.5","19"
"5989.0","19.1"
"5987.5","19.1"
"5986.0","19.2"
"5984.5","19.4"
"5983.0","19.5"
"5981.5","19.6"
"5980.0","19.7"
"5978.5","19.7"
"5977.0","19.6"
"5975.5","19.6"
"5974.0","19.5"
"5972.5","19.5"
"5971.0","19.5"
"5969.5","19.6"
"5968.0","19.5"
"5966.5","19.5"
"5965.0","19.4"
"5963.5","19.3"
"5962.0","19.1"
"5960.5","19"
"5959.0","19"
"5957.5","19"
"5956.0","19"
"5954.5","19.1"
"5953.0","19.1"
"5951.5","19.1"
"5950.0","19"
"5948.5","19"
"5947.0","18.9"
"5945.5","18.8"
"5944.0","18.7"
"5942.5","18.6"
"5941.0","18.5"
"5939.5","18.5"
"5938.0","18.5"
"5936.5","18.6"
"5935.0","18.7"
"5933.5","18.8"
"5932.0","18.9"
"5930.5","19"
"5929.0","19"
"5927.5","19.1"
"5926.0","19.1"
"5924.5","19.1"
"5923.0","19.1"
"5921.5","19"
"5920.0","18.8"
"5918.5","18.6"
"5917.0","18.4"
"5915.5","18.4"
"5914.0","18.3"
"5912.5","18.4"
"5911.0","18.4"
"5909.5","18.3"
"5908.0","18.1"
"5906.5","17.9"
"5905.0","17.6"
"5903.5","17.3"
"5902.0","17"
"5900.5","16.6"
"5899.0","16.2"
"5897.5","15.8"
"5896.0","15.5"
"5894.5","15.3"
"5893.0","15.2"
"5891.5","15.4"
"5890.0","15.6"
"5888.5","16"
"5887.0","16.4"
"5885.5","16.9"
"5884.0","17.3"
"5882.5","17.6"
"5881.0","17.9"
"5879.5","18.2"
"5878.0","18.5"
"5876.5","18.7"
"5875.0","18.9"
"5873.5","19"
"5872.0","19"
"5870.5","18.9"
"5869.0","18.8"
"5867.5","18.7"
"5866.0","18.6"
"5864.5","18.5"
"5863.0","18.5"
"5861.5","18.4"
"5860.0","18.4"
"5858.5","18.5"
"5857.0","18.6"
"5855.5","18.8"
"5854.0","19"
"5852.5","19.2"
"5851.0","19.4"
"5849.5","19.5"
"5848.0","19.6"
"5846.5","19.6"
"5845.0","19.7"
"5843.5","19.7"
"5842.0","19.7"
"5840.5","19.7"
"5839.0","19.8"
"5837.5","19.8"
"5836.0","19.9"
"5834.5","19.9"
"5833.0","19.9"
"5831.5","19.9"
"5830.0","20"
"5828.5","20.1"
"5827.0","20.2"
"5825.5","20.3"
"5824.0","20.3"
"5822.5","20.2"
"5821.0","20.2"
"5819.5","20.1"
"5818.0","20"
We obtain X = 2.1 A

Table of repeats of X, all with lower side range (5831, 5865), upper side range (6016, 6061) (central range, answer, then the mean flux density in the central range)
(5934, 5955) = 0.3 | 18.8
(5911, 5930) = 0.4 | 18.8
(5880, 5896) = 2.4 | 16.3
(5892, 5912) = 2.4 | 16.9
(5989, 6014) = -0.2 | 19.1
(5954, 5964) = 0.0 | 19.1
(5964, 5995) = -0.7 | 19.4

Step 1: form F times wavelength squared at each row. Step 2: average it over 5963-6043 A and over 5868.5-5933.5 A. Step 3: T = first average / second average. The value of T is 1.11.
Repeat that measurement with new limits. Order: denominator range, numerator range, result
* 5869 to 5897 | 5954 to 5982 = 1.16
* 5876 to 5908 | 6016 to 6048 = 1.18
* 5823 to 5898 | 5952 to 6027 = 1.08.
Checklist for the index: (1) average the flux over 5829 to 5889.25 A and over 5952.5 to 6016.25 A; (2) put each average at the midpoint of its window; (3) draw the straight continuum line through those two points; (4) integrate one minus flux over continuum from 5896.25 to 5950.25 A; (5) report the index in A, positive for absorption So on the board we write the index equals 2.0 A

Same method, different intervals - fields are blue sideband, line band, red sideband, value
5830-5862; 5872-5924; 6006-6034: 4.76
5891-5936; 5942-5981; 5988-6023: -1.60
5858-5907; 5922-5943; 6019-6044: -0.97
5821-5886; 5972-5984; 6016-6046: -0.34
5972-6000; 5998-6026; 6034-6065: 0.07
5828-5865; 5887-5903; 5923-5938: 2.68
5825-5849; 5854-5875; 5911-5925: 0.82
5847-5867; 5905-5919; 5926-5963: 0.45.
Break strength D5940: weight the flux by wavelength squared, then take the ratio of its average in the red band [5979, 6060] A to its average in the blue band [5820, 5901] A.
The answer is 1.1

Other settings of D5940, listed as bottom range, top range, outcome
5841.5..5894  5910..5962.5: 1.05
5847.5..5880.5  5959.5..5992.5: 1.07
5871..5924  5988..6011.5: 1.13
